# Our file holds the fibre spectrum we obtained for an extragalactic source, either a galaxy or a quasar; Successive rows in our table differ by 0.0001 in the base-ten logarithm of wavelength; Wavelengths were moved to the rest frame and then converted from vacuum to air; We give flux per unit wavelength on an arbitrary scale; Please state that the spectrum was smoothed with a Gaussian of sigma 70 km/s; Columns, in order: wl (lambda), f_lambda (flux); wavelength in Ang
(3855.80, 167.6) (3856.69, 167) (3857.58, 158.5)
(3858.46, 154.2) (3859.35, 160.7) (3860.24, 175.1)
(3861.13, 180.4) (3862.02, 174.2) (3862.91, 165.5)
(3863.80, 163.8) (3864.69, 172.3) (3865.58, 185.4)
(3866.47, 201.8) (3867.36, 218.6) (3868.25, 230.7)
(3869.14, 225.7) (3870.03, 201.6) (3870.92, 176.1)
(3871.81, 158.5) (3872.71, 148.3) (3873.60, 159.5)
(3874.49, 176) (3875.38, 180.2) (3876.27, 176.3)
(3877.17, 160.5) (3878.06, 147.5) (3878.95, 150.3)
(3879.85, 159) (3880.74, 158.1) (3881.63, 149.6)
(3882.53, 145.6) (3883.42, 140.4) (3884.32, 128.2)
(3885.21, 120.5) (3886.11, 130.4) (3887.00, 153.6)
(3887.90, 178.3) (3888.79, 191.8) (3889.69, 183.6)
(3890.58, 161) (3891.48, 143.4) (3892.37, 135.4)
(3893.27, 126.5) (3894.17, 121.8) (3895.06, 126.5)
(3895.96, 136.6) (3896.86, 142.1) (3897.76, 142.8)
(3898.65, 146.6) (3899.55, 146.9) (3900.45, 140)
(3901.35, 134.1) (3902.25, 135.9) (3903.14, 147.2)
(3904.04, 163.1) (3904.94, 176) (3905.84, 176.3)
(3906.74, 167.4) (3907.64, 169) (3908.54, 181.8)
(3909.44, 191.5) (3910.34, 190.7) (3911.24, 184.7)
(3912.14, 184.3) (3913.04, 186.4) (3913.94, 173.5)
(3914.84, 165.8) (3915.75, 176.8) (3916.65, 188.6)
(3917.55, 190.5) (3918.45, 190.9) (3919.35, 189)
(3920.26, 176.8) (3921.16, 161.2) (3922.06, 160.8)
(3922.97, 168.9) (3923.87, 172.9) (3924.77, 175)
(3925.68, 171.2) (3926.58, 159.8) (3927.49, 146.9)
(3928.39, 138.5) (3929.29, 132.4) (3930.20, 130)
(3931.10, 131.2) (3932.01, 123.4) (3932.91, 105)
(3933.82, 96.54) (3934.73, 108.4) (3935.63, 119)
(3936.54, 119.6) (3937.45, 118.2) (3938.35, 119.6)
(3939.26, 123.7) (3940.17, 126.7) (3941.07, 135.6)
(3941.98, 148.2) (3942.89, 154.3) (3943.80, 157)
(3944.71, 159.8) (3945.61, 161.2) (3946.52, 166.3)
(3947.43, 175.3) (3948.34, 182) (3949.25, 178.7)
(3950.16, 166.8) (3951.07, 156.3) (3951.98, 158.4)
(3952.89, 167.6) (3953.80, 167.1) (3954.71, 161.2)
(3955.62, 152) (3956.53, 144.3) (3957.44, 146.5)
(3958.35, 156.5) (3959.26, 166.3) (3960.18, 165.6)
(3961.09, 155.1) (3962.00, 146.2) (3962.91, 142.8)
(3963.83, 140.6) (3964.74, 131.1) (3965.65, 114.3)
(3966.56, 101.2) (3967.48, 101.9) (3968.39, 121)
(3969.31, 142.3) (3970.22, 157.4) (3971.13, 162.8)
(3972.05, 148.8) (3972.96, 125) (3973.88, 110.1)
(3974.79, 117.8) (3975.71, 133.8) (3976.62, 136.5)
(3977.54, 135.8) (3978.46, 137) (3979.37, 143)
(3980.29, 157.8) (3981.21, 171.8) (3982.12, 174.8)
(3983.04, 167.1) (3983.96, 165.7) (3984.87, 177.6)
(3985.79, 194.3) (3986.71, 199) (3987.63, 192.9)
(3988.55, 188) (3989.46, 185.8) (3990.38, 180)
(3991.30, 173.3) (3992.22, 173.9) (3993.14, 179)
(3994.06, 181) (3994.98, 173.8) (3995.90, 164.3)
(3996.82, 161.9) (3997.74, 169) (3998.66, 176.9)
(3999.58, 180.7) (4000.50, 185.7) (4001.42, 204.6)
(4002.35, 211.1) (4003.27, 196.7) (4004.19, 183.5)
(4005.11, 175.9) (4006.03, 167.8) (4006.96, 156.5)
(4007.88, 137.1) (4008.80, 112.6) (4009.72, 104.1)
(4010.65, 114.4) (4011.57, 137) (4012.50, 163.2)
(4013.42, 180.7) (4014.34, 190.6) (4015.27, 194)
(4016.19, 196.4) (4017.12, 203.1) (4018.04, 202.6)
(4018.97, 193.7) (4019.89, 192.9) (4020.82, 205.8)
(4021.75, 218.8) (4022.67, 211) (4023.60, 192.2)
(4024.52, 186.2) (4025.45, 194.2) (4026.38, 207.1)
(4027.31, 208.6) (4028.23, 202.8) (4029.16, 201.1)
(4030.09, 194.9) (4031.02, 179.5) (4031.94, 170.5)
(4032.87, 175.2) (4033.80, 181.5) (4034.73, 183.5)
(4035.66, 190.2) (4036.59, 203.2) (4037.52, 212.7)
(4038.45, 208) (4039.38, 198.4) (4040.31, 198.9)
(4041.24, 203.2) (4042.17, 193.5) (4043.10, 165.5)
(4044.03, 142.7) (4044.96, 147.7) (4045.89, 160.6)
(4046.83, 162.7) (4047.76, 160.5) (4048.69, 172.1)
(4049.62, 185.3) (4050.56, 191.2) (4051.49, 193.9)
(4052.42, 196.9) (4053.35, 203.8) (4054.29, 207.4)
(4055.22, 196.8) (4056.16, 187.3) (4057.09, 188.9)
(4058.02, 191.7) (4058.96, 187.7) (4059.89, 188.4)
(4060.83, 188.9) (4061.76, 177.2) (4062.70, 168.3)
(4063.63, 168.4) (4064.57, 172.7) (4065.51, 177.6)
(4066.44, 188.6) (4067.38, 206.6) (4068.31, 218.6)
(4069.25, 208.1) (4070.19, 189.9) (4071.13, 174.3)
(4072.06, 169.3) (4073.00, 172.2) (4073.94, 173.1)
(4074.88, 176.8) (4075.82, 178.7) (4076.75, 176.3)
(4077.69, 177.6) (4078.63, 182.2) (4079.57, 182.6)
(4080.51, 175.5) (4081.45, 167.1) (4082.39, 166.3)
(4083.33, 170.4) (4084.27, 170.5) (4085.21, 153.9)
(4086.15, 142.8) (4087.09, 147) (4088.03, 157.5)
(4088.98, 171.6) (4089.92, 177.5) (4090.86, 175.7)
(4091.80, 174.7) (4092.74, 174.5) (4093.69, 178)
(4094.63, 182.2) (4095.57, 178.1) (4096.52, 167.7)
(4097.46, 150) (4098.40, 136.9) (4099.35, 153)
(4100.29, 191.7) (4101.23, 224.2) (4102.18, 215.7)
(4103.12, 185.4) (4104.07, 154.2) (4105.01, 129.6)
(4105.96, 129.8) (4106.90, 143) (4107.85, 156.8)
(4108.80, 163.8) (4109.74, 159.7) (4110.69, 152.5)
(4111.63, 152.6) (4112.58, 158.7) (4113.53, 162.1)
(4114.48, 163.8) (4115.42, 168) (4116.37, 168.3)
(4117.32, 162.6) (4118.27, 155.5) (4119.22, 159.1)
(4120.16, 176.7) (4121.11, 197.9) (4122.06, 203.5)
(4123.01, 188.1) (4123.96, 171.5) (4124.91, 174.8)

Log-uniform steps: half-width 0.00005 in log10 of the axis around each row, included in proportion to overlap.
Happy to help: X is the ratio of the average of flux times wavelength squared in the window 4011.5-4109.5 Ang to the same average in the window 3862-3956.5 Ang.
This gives 1.23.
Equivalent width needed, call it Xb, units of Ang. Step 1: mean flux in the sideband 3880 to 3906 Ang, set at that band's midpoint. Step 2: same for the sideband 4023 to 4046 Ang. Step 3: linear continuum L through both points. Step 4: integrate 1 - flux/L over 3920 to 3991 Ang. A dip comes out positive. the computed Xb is 6.87 Ang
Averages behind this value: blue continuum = 148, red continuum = 189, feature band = 150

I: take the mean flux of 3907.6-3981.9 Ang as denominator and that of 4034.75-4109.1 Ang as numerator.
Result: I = 1.17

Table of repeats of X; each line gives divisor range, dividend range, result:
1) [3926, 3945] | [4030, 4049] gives 1.45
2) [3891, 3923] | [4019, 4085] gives 1.23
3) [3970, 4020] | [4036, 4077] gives 1.14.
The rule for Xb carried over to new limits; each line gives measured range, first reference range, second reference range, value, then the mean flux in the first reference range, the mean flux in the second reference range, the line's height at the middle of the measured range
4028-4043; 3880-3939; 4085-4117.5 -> -2.99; 153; 165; 161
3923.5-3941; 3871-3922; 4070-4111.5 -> 3.18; 160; 169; 162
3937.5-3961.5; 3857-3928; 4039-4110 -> 1.92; 165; 176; 169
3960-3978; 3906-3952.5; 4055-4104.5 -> 3.16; 157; 177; 163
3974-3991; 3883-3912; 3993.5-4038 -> 1.05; 154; 182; 174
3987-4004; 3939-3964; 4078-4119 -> -2.48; 156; 166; 159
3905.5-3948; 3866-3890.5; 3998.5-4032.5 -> 4.11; 168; 182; 173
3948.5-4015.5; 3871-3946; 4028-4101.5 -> 2.90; 153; 180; 166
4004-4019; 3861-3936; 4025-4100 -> 0.86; 161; 180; 174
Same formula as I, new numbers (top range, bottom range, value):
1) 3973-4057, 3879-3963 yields 1.15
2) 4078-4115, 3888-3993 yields 1.08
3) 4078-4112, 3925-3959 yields 1.15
